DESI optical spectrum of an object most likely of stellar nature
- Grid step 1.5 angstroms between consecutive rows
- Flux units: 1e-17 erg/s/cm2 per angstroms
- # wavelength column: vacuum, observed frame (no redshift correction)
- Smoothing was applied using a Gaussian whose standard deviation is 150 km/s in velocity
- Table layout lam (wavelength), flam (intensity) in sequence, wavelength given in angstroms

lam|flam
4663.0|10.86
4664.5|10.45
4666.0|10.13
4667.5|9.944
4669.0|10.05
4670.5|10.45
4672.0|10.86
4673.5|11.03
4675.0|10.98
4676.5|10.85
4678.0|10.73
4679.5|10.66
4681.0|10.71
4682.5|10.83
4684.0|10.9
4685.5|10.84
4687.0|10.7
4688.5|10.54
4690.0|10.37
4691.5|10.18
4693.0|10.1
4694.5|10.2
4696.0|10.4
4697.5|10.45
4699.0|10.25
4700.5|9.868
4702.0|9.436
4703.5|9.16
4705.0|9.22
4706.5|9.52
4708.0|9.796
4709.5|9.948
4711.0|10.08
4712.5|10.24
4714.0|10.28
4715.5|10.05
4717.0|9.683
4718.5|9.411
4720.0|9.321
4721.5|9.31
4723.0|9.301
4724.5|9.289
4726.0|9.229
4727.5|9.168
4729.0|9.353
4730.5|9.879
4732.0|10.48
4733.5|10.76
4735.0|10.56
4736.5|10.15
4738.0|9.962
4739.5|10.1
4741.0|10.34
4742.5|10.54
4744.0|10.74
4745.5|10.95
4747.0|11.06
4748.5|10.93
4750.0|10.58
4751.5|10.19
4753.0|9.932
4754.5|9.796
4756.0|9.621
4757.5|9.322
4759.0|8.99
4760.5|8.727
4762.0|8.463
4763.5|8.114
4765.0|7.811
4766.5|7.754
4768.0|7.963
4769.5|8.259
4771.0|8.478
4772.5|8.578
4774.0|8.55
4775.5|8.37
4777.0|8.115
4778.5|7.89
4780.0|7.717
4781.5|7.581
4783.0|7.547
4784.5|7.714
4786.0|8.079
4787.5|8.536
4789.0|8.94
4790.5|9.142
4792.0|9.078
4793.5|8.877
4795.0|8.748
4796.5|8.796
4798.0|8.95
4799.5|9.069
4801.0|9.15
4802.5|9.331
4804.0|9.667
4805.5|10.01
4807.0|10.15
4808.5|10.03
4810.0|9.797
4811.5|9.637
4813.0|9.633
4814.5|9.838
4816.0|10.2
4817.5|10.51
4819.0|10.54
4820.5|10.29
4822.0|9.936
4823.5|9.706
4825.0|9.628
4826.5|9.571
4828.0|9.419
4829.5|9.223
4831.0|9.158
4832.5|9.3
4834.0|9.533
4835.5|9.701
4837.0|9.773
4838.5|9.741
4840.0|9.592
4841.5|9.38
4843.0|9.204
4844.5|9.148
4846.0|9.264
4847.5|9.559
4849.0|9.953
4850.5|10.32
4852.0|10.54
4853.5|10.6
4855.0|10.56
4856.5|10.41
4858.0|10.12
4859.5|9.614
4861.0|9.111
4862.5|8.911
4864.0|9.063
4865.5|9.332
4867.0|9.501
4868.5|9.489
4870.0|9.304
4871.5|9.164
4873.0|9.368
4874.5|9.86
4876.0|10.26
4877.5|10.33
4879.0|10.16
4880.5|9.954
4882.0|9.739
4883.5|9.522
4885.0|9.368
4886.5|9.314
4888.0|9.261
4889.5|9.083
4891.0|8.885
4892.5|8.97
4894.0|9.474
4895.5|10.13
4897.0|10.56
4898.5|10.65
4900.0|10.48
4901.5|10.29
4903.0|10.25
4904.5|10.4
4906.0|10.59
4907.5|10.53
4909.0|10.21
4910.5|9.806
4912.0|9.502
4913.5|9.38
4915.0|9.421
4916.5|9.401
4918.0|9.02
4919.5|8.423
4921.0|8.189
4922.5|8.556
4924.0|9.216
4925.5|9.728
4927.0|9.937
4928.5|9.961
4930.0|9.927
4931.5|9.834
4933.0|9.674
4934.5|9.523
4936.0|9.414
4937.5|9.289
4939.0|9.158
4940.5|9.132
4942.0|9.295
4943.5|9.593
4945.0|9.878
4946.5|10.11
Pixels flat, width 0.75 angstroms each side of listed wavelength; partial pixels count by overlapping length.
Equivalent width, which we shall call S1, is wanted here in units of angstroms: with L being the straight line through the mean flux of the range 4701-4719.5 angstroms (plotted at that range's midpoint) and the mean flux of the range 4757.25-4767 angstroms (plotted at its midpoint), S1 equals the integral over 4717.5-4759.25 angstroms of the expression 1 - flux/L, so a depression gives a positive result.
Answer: -4.5 angstroms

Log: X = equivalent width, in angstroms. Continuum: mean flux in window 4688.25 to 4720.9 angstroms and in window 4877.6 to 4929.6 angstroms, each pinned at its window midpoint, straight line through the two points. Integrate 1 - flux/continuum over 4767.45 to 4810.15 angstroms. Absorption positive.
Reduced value 4.8 angstroms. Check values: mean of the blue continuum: 9.92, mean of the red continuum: 9.67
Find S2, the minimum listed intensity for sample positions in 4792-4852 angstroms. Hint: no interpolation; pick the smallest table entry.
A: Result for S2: 8.748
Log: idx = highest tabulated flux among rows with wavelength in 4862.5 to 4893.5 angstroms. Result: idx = 10.33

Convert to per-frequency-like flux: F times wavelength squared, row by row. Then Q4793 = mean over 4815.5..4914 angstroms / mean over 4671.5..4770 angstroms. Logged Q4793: 1.0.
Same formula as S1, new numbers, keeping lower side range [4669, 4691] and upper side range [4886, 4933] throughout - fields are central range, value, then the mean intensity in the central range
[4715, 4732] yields 1.66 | 9.49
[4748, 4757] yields 0.22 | 10.1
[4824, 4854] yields 1.08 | 9.62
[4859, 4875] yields 0.86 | 9.33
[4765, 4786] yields 4.59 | 8.03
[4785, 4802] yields 2.25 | 8.84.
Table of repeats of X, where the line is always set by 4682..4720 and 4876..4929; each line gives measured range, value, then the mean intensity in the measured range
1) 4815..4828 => -0.2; 10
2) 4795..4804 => 0.7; 9.08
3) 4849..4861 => -0.5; 10.2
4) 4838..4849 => 0.4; 9.44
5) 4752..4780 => 3.8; 8.59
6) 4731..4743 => -0.4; 10.3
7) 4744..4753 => -0.6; 10.7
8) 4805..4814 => 0.0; 9.87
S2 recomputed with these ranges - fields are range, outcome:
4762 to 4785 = 7.547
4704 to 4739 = 9.168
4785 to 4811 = 8.079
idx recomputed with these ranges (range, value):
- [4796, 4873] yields 10.6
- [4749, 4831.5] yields 10.58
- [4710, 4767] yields 11.06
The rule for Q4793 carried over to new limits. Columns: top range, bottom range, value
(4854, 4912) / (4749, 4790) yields 1.19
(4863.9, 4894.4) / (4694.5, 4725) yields 1.04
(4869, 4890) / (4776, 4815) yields 1.12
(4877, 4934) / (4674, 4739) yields 1.04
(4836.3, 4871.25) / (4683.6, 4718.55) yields 1.02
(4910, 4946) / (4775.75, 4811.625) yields 1.12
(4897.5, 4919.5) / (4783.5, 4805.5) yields 1.17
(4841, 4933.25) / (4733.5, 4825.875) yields 1.09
